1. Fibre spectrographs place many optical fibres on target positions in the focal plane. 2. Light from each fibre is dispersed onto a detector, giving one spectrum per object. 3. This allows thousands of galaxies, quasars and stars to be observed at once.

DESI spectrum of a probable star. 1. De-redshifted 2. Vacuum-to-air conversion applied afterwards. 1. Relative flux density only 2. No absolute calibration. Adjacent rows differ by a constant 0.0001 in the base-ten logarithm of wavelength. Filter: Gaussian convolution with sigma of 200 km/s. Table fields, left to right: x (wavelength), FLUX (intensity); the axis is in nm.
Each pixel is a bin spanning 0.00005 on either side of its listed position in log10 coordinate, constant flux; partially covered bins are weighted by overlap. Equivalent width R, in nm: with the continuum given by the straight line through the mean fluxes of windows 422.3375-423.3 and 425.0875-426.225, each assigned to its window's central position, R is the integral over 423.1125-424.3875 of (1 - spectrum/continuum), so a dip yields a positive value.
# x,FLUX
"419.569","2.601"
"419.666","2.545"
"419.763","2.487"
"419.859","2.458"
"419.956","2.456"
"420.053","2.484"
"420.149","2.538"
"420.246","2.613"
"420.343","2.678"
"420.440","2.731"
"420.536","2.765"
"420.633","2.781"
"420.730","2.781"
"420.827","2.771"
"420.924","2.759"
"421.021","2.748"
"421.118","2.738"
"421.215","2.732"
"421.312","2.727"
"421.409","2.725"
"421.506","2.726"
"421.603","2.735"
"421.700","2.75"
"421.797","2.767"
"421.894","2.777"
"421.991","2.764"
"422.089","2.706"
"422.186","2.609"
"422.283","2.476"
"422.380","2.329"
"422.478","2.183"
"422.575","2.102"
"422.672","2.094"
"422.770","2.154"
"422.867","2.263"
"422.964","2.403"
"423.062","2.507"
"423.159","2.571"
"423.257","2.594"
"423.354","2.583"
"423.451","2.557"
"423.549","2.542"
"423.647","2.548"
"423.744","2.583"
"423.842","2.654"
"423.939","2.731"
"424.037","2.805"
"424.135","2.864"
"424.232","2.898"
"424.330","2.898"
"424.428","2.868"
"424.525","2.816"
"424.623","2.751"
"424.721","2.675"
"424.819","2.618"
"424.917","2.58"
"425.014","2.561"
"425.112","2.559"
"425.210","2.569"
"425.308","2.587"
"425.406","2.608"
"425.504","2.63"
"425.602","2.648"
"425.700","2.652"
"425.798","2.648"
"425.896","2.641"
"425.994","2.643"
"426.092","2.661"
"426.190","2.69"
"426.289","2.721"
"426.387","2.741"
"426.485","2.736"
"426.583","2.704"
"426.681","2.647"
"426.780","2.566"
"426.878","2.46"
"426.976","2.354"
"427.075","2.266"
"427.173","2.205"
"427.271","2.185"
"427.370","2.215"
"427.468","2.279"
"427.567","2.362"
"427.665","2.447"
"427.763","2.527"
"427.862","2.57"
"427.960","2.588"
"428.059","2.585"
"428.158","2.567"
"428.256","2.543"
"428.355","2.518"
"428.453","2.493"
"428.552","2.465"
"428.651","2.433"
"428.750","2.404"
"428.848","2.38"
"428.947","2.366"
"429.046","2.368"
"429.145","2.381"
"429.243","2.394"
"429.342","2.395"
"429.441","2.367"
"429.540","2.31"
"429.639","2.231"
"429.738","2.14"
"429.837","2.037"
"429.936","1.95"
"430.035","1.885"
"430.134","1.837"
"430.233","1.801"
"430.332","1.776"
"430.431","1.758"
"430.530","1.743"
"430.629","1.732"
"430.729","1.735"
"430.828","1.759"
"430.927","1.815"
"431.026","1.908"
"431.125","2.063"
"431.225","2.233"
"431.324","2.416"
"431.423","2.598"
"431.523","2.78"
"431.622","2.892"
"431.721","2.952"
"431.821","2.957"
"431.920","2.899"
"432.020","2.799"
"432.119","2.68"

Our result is -0.14 nm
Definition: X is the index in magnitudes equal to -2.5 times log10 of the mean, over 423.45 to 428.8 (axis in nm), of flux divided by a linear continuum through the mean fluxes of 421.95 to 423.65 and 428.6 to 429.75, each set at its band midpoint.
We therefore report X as -0.08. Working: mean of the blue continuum 2.44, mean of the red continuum 2.35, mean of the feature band 2.58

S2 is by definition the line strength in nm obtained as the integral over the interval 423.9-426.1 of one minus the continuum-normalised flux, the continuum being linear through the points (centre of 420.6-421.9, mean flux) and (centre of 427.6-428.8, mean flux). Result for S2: -0.06 nm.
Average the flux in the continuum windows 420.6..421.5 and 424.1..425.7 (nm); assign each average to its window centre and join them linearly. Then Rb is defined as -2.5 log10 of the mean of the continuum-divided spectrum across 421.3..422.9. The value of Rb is 0.09 mag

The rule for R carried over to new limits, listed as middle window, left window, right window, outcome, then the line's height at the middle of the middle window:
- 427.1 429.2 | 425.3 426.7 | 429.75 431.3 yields -0.12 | 2.3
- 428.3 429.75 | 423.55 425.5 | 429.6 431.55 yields -0.14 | 2.18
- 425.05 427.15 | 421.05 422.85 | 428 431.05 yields -0.23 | 2.34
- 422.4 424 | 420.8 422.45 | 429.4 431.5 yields 0.08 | 2.57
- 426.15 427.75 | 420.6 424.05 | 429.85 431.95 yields -0.08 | 2.36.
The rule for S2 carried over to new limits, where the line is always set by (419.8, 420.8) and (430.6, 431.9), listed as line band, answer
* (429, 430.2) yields 0.09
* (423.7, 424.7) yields -0.11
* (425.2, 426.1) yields -0.05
